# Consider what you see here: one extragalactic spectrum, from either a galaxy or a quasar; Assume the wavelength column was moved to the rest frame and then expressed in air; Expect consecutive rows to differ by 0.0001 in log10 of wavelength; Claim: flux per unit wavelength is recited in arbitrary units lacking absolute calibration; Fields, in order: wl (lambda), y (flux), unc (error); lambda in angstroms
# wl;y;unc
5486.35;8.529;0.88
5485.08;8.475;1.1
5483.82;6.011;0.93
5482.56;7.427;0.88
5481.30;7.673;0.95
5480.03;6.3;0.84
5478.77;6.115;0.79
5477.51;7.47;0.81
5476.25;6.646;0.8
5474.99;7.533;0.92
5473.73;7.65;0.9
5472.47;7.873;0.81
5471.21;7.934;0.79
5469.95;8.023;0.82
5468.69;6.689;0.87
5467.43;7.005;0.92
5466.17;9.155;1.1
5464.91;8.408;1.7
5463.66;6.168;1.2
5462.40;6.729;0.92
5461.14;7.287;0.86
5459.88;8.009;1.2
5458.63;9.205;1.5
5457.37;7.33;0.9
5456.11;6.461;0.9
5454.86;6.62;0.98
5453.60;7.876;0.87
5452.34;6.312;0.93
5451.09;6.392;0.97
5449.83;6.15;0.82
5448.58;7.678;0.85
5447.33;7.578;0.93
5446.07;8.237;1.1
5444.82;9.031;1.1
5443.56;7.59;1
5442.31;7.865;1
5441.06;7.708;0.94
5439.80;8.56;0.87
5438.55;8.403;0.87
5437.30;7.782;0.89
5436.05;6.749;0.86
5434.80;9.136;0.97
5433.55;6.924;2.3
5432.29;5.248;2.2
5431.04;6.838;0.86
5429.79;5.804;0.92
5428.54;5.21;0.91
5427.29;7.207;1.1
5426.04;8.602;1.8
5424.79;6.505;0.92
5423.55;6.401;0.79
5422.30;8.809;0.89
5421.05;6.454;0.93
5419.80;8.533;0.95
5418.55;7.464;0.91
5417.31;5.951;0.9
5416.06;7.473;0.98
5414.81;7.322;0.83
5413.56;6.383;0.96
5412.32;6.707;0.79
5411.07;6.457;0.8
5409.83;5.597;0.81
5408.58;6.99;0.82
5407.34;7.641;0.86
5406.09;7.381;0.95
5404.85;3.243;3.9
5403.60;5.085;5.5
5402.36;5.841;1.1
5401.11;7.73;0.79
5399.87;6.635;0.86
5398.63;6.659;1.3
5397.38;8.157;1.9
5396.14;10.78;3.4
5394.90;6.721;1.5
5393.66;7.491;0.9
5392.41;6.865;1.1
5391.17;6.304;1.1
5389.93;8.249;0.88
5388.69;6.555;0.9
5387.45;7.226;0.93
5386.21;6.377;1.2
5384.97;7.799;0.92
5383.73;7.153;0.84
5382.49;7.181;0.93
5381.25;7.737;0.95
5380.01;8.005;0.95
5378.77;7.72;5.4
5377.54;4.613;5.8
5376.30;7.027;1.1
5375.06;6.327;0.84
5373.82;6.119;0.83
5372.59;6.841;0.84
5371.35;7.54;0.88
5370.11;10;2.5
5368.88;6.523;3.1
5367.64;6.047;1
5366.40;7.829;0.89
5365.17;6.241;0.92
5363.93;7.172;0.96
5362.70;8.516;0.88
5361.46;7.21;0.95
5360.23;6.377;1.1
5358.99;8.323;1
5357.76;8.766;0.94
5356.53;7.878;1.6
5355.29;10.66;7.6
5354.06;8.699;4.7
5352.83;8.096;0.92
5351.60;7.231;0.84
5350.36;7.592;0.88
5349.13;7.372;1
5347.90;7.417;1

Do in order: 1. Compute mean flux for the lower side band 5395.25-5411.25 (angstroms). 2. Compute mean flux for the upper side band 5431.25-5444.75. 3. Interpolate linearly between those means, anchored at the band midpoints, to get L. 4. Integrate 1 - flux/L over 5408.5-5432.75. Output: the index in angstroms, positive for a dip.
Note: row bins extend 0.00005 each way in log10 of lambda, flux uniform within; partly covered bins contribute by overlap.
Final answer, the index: 1.35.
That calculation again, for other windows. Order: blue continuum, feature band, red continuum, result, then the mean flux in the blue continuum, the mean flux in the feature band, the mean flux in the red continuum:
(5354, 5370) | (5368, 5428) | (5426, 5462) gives 4.2 angstroms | 7.75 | 7.04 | 7.35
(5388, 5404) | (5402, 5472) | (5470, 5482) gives 0.8 angstroms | 7.19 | 7.15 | 7.28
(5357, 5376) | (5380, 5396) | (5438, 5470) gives 0.2 angstroms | 7.32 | 7.28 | 7.55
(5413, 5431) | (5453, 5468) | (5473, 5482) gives -1.0 angstroms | 7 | 7.52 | 7.07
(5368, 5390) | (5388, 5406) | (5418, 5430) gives 0.6 angstroms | 7.13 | 6.9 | 7.14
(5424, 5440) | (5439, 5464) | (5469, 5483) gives -0.9 angstroms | 7.11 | 7.46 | 7.31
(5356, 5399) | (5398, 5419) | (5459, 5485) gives 2.4 angstroms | 7.33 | 6.5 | 7.35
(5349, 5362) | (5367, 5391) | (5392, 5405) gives 1.1 angstroms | 8.05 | 7.09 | 6.96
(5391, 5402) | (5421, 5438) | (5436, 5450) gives 1.7 angstroms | 7.49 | 7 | 7.88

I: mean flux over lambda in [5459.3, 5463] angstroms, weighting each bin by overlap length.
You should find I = 7.33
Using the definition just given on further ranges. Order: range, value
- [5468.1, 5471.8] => 7.55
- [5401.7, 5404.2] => 5.49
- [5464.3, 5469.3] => 7.81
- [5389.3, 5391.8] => 7.28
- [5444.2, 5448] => 8.28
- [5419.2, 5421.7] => 7.49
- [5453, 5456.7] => 6.99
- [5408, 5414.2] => 6.43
